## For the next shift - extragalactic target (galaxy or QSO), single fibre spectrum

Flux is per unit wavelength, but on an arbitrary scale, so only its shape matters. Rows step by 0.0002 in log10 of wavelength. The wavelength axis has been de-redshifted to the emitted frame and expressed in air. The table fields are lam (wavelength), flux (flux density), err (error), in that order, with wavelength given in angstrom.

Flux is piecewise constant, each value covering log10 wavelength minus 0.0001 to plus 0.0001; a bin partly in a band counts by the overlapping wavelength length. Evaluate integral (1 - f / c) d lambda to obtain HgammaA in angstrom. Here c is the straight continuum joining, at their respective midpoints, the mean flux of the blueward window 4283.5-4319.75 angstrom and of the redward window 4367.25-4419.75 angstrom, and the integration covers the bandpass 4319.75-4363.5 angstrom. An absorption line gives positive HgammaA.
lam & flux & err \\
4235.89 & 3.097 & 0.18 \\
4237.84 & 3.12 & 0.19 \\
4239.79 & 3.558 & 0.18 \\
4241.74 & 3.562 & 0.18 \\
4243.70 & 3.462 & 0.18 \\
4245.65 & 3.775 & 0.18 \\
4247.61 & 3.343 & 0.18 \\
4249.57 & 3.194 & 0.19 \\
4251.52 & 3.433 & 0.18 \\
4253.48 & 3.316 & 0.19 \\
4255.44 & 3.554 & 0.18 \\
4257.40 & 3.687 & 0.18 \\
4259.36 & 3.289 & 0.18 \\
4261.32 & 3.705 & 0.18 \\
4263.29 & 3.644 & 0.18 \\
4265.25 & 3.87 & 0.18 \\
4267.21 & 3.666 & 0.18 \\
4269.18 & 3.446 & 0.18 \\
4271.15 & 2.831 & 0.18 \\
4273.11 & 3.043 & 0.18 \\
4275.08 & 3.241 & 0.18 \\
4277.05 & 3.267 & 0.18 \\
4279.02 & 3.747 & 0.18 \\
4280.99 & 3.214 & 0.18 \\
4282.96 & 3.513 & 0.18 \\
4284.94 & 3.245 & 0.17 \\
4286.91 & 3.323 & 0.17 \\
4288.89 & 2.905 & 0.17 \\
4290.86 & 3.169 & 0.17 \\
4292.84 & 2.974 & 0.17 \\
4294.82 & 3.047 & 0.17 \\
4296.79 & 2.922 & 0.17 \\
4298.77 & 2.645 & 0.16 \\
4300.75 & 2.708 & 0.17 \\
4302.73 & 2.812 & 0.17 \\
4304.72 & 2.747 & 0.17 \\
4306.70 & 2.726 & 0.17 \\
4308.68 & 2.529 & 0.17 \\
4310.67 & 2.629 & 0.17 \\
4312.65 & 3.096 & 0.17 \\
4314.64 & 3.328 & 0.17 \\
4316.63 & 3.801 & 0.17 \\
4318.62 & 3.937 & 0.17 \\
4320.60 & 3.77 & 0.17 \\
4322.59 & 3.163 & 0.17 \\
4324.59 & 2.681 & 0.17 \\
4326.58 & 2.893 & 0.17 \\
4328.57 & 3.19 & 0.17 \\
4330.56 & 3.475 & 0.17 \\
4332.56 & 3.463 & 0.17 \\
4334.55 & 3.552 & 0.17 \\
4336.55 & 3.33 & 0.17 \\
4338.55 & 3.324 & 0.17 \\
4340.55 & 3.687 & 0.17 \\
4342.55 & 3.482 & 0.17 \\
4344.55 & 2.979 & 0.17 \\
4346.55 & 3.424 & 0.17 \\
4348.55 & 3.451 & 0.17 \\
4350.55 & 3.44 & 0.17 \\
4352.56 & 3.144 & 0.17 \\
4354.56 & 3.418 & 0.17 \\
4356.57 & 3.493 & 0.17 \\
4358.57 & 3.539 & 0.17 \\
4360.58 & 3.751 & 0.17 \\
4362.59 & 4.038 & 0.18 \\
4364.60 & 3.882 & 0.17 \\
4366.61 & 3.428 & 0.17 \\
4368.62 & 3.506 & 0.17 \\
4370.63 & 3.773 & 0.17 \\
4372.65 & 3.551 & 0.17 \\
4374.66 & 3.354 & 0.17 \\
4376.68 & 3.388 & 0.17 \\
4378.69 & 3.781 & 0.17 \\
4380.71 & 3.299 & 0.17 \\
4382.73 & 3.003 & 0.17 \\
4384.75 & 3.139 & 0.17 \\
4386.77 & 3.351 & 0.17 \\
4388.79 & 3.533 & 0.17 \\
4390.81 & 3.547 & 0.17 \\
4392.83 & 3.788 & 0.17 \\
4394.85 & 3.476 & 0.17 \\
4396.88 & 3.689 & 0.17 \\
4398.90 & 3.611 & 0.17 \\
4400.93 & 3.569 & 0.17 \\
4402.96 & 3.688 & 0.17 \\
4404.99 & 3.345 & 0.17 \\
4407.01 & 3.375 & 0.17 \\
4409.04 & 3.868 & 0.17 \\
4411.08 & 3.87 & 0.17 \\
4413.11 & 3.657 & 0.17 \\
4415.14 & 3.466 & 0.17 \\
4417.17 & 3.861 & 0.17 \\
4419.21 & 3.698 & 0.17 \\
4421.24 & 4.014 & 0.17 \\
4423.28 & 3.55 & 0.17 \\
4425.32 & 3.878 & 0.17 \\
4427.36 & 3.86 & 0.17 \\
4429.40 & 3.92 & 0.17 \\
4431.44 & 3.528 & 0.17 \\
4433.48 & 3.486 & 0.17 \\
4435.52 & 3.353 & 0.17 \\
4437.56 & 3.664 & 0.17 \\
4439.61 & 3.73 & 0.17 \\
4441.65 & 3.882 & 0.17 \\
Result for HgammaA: -1.8 angstrom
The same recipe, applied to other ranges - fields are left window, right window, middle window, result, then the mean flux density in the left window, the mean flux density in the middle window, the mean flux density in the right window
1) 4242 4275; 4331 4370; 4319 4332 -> 0.9 angstrom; 3.45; 3.24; 3.49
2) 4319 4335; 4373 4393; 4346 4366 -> -1.2 angstrom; 3.29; 3.56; 3.41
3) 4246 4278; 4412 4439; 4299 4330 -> 3.9 angstrom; 3.42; 3.06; 3.69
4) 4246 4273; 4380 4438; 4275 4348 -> 6.5 angstrom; 3.45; 3.19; 3.59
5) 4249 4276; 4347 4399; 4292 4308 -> 3.0 angstrom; 3.43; 2.82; 3.51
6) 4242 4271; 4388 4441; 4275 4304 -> 3.5 angstrom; 3.51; 3.11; 3.66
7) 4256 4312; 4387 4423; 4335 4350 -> 0.0 angstrom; 3.16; 3.39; 3.64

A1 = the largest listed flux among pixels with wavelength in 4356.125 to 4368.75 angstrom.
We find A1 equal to 4.038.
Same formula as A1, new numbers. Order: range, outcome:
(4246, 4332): 3.937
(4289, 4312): 3.169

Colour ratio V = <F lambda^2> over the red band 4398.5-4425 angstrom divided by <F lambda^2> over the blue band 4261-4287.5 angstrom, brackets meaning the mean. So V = 1.15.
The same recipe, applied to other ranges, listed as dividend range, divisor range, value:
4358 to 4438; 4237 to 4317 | 1.18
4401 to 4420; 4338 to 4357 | 1.11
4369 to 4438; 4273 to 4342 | 1.18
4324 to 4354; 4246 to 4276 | 1.00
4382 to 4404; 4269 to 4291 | 1.14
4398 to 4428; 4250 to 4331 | 1.21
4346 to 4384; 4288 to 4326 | 1.19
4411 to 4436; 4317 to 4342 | 1.14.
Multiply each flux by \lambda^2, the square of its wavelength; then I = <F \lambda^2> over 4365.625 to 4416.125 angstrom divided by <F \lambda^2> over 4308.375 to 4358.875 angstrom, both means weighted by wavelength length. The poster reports 1.1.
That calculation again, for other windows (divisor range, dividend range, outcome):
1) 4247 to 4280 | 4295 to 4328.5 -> 0.90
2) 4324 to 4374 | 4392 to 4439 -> 1.10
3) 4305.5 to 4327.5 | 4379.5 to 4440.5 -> 1.20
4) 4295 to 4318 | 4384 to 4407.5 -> 1.25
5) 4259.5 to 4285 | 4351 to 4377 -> 1.09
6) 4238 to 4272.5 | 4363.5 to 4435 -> 1.10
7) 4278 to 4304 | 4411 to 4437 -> 1.27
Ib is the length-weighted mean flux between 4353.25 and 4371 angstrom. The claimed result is 3.64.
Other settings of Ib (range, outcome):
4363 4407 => 3.51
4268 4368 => 3.26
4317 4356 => 3.37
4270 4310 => 3.03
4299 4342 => 3.18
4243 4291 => 3.4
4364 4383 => 3.51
